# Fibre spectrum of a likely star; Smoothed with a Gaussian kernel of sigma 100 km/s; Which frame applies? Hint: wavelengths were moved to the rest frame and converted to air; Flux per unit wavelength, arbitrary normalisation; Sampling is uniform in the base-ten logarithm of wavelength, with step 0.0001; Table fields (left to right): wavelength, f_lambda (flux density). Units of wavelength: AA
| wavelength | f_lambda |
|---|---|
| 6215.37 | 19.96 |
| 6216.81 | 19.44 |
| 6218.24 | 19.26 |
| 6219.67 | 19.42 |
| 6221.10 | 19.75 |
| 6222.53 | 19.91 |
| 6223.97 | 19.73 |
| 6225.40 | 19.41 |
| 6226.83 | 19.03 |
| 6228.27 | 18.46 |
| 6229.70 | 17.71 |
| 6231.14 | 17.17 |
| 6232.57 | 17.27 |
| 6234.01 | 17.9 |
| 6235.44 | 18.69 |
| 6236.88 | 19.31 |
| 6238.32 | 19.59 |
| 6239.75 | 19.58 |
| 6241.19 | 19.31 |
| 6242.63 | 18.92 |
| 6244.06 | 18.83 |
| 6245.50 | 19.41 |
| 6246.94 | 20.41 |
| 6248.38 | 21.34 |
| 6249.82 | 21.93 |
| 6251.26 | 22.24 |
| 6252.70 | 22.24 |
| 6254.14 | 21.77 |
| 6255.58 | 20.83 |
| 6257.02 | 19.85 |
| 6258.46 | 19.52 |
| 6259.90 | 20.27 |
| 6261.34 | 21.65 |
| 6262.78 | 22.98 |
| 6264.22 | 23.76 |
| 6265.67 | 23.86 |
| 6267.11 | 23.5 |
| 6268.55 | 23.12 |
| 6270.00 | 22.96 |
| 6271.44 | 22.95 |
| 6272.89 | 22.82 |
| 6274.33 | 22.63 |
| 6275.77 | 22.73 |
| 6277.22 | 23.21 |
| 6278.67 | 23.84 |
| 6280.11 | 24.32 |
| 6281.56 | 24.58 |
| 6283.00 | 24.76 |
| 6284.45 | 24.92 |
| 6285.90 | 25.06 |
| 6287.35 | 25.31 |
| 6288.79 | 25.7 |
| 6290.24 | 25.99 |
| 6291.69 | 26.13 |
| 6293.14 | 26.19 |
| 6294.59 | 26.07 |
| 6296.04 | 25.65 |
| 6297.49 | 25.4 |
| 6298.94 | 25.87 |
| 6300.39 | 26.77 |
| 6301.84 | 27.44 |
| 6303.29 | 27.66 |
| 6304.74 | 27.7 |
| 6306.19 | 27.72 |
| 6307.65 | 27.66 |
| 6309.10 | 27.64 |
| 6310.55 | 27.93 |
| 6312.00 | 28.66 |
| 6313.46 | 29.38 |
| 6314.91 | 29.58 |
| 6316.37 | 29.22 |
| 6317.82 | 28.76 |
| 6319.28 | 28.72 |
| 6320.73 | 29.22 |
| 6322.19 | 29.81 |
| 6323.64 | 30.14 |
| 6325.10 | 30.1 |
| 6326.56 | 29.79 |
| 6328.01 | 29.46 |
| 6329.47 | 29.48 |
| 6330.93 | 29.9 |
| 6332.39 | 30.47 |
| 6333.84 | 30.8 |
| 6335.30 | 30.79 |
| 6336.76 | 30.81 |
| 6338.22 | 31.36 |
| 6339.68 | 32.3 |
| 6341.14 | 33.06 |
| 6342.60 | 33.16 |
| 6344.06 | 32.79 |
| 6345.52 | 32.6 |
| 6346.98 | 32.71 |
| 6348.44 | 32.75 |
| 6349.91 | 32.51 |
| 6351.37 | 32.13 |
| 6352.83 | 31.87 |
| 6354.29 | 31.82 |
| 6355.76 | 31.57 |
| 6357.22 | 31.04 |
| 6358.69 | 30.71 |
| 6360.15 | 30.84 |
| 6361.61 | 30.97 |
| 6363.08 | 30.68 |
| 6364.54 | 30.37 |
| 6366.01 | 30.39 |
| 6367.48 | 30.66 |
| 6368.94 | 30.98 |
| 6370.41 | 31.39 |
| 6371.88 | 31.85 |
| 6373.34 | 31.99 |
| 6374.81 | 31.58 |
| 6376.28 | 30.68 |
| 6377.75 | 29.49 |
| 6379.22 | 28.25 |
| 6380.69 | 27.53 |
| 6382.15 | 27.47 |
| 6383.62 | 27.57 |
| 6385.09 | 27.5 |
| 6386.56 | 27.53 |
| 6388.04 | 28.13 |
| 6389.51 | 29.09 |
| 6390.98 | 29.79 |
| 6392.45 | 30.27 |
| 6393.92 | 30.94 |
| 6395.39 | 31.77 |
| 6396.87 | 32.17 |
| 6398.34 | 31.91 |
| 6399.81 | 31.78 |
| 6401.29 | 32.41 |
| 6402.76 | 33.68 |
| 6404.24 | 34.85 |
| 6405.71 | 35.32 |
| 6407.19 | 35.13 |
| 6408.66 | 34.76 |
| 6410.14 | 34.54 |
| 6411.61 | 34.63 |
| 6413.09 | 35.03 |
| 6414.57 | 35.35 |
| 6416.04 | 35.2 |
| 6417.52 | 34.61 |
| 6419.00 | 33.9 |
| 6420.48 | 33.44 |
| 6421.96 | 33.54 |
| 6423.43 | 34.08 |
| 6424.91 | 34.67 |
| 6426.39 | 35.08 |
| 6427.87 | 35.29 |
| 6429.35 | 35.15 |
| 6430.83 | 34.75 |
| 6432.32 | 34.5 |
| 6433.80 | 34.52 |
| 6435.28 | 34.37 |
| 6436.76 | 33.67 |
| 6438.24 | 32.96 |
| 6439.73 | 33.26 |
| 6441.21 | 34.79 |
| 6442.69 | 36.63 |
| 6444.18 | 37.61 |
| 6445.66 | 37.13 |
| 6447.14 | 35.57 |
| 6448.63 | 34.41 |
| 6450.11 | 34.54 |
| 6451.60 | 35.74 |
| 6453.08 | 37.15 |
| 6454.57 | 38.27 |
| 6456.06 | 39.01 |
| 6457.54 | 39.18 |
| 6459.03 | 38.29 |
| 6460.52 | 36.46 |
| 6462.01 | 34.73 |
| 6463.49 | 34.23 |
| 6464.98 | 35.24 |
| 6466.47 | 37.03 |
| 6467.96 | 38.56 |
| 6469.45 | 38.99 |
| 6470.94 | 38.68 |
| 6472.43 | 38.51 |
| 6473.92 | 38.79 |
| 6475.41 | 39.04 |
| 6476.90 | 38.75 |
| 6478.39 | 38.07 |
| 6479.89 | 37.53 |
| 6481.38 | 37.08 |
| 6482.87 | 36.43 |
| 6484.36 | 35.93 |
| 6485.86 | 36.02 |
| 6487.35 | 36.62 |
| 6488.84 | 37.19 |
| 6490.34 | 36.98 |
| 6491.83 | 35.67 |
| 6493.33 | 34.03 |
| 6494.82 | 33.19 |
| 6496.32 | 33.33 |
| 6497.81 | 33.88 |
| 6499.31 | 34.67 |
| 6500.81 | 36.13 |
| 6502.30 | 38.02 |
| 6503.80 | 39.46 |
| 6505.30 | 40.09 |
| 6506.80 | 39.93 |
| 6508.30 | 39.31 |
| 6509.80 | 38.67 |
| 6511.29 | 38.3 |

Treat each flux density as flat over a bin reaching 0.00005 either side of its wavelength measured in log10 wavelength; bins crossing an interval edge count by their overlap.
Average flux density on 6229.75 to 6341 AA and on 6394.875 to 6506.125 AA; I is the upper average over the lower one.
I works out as 1.43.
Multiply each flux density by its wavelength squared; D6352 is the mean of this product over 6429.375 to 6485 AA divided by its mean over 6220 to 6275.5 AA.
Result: 1.90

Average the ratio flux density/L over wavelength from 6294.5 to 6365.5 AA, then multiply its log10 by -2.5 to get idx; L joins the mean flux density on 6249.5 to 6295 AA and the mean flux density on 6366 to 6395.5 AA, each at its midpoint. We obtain -0.12 mag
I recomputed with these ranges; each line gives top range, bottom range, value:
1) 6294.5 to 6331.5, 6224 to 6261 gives 1.44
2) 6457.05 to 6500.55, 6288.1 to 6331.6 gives 1.31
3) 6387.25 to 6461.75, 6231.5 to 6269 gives 1.67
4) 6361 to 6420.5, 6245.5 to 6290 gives 1.38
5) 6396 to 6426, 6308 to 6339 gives 1.15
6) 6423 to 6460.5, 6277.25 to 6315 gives 1.35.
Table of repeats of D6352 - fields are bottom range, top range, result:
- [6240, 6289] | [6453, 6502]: 1.76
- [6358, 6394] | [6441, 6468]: 1.25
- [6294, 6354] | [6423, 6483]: 1.27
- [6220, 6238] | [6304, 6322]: 1.57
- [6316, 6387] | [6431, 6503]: 1.23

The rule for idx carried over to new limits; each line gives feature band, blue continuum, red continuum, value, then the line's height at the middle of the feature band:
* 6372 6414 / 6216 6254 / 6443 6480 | 0.02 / 31.9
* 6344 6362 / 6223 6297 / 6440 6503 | -0.13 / 28.4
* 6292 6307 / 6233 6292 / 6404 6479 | -0.07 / 25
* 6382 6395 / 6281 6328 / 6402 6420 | 0.15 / 33.2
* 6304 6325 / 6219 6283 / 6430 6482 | -0.12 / 25.8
